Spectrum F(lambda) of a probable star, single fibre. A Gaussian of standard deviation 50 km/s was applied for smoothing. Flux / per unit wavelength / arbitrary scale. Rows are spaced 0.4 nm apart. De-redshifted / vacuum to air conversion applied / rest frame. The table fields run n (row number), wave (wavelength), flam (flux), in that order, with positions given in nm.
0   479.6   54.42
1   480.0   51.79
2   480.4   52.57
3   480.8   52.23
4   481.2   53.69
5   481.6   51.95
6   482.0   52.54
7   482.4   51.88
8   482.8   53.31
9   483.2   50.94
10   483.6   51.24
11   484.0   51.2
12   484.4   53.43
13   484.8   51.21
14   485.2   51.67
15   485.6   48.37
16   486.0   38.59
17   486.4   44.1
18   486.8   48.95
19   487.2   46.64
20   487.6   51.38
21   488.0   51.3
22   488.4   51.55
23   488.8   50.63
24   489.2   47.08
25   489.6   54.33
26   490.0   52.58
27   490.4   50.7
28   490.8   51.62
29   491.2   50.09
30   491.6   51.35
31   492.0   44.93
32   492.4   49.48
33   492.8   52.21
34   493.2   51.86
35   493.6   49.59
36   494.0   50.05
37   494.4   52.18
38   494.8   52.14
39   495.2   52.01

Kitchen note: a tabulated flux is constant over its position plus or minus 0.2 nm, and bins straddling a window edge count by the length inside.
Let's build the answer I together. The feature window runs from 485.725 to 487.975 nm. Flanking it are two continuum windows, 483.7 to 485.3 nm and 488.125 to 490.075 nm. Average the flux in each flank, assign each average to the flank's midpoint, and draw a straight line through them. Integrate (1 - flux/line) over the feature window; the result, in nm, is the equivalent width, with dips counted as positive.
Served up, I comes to 0.22 nm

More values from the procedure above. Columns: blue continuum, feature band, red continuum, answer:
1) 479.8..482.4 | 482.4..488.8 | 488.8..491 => 0.260 nm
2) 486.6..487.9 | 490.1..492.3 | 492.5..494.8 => 0.024 nm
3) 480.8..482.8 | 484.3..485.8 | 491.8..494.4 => 0.023 nm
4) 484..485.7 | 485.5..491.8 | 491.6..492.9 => 0.096 nm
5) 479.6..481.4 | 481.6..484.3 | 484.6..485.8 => -0.019 nm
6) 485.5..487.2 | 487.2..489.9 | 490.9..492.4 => -0.236 nm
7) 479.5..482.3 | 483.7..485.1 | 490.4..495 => 0.004 nm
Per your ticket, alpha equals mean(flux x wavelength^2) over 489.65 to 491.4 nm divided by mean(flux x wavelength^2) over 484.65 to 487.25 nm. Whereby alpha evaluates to 1.1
